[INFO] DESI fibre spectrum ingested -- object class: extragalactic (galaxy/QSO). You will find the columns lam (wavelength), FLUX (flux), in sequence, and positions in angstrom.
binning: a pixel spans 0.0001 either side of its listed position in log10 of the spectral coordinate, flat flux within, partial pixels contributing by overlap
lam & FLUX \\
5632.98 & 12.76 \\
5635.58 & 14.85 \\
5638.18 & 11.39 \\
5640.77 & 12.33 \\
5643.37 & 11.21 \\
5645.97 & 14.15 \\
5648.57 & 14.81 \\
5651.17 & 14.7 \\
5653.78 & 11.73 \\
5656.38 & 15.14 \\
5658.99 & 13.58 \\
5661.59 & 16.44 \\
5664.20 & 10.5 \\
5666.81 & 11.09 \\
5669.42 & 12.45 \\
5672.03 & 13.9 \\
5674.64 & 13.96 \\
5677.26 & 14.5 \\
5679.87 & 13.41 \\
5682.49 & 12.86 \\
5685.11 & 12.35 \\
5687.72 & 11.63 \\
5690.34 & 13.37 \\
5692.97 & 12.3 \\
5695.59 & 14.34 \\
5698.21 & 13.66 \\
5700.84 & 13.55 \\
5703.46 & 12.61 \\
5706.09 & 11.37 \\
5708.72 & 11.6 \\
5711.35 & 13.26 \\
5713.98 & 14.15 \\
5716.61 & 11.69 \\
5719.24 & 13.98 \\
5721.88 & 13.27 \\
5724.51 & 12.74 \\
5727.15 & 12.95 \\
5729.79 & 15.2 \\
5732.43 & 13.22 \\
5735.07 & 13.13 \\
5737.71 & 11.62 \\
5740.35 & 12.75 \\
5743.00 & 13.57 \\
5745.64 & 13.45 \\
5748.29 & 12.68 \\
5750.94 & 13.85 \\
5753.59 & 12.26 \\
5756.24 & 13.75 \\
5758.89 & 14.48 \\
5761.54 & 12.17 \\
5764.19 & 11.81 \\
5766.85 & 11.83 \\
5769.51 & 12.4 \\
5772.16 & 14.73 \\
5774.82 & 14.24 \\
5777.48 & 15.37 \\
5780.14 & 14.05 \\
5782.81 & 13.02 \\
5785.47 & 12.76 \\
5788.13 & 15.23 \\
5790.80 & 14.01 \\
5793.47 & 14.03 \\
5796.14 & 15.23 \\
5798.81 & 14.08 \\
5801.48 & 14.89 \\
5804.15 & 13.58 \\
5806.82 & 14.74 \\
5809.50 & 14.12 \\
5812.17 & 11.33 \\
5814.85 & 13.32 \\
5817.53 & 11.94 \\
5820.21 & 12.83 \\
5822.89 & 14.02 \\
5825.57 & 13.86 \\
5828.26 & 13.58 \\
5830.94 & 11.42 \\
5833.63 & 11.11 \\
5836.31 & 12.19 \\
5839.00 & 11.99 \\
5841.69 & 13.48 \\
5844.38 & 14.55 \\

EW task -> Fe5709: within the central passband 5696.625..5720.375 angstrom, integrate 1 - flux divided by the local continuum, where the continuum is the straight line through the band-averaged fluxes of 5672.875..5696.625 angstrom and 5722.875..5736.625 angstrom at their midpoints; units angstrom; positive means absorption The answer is 0.8 angstrom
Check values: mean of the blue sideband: 13.2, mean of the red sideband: 13.4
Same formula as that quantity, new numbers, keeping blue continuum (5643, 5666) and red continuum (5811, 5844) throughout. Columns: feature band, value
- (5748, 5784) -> -1.0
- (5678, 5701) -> 0.6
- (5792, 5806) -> -1.7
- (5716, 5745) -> 0.1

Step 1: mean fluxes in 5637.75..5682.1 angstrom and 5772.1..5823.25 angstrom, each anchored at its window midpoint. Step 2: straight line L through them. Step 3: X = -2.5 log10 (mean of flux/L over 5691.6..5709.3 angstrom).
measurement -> 0.05 mag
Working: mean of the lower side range 13.3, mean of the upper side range 13.8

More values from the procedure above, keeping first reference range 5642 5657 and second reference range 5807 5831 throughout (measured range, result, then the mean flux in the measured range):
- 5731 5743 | 0.04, 12.8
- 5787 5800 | -0.10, 14.5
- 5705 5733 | 0.03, 13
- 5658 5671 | 0.06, 12.8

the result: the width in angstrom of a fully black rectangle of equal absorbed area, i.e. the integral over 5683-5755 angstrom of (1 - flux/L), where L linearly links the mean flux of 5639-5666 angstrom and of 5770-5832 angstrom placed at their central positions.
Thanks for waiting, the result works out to 3.0 angstrom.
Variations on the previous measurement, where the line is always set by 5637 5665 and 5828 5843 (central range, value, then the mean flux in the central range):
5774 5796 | -2.9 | 14.1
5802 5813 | -1.1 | 13.7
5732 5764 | -0.7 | 13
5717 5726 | -0.2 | 13.2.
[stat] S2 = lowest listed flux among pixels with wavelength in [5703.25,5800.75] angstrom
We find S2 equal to 11.37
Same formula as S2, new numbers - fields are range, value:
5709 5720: 11.69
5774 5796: 12.76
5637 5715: 10.5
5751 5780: 11.81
